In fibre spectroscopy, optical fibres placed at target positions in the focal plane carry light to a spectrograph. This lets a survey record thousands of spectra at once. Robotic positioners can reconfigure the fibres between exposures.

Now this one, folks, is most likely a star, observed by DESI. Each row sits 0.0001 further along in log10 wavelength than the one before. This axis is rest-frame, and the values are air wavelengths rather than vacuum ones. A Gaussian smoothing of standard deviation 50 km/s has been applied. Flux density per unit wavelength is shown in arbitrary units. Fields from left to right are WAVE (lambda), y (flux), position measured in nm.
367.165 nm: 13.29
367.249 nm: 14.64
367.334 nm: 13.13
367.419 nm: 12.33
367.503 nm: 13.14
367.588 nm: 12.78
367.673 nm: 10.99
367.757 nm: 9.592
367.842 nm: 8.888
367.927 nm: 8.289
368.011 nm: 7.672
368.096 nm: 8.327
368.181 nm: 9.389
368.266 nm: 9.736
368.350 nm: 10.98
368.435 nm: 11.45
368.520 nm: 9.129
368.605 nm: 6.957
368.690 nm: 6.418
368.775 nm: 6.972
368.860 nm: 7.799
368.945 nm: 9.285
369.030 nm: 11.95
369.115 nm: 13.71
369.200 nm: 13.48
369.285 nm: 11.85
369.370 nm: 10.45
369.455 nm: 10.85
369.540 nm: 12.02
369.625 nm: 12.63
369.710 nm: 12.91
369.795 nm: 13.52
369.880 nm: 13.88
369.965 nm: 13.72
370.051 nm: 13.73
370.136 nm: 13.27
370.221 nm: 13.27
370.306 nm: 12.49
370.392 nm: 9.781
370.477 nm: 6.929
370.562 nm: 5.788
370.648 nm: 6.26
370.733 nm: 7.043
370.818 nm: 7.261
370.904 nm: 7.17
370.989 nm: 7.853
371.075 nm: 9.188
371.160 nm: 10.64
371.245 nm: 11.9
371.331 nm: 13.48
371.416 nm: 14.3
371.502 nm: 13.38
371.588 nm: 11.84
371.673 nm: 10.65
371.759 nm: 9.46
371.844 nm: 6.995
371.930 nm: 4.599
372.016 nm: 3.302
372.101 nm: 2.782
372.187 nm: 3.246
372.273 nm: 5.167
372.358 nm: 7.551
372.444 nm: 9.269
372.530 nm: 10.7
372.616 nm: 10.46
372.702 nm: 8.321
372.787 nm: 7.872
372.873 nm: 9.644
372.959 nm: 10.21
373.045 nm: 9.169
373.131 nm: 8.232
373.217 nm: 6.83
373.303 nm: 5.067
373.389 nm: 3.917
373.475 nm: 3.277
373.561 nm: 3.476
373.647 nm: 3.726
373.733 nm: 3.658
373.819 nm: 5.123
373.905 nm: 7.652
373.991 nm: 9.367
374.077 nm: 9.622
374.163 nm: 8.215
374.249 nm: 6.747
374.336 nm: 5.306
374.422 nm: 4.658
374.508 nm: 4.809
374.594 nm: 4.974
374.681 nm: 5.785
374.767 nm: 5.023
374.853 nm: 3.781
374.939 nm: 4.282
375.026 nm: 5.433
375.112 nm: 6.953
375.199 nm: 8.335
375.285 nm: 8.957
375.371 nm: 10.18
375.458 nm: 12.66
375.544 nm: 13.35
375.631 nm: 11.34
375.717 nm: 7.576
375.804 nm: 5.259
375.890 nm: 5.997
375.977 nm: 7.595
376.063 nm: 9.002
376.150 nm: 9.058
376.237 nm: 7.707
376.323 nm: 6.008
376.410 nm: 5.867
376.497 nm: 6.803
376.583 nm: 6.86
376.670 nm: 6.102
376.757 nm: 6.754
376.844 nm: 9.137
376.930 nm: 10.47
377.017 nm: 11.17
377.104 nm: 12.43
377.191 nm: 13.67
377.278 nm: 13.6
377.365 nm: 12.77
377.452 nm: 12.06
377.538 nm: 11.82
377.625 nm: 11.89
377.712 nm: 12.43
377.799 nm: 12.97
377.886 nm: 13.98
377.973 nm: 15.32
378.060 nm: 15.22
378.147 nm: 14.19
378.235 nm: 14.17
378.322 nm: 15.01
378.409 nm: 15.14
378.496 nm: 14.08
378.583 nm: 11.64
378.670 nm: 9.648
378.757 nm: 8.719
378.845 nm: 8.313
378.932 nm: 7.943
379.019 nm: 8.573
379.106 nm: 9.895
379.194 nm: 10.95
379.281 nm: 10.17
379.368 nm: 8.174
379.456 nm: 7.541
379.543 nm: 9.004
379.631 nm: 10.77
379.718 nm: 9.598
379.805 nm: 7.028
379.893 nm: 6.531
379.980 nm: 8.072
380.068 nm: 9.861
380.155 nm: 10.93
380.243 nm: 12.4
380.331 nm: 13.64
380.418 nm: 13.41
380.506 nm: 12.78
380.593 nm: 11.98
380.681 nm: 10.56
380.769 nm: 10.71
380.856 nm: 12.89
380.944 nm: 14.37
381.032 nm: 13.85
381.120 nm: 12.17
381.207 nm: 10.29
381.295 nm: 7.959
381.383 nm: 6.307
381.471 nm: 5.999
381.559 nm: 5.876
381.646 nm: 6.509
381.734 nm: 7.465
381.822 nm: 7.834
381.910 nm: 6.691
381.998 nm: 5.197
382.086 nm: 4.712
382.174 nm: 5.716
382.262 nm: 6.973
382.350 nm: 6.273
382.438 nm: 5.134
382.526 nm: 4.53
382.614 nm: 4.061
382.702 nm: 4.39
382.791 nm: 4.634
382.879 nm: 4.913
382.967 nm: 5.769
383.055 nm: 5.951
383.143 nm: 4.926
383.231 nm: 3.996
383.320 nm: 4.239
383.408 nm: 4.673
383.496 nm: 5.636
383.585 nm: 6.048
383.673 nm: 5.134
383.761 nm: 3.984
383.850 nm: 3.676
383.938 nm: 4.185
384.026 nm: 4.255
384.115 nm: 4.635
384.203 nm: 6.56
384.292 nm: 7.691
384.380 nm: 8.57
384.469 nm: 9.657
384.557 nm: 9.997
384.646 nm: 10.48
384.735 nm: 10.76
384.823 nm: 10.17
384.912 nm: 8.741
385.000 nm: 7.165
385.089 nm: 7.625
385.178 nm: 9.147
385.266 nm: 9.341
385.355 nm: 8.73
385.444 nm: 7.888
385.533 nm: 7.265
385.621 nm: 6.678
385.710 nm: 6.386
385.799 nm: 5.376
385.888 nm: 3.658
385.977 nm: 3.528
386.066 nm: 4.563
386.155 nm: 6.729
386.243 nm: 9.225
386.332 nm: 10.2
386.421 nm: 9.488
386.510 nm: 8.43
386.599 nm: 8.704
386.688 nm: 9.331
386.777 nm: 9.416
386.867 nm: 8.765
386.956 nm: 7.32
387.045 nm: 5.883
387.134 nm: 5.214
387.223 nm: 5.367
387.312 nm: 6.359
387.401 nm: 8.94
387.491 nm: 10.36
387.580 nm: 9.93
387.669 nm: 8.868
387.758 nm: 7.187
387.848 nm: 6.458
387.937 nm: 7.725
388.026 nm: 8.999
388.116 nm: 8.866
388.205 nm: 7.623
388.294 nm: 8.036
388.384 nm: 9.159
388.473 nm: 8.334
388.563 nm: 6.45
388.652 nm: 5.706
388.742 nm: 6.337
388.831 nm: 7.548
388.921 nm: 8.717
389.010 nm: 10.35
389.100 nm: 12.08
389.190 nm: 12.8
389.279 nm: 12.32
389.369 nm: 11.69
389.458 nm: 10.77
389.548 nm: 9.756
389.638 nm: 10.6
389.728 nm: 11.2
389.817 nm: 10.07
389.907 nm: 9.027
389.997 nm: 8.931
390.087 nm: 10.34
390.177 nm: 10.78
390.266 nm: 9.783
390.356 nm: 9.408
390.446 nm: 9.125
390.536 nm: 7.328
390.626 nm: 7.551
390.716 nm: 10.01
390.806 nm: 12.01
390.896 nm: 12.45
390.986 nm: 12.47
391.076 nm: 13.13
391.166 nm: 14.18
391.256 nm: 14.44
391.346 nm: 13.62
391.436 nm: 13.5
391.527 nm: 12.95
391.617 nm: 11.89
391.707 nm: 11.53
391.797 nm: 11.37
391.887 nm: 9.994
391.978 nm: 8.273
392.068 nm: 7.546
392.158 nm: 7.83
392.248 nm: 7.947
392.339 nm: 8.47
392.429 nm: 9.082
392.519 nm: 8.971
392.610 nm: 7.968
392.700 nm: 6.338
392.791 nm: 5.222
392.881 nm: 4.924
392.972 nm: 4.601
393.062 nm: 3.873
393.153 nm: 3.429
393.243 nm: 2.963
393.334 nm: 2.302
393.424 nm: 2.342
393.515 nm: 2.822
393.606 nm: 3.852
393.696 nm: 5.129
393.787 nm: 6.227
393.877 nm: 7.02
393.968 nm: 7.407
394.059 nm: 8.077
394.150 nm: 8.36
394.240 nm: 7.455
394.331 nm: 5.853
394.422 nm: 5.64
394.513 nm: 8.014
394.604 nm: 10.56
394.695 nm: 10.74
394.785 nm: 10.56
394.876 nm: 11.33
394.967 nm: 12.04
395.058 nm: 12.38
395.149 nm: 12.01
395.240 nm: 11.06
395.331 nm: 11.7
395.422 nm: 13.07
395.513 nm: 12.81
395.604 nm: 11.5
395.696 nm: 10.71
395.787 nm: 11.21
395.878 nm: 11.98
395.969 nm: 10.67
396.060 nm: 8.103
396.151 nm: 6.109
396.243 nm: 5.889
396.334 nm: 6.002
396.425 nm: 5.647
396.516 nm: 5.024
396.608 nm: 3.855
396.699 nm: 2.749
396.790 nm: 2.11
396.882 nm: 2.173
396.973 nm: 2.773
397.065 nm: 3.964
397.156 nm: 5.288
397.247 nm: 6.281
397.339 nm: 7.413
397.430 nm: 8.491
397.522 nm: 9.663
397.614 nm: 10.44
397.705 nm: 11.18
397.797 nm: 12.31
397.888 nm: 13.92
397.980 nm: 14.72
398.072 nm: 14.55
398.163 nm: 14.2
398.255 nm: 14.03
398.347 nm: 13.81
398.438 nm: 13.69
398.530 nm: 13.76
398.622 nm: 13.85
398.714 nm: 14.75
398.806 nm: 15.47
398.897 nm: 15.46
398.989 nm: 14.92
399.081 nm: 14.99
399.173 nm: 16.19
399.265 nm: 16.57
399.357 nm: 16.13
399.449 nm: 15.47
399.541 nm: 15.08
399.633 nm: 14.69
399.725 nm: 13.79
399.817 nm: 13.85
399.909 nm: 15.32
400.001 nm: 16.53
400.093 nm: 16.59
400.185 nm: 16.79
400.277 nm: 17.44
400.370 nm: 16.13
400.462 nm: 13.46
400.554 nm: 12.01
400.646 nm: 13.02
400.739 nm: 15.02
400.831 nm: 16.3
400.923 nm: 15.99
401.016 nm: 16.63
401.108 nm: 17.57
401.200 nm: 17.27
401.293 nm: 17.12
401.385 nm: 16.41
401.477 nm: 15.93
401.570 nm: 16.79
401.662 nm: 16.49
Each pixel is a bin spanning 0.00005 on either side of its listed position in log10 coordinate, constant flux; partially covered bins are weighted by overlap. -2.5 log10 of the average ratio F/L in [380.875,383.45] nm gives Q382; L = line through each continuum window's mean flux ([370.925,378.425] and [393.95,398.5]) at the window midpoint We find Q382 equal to 0.31 mag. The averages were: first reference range 8.72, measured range 6.66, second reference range 9.22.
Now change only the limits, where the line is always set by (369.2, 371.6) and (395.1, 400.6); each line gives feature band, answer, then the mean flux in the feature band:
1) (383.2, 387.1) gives 0.50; 7.14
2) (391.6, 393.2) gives 0.43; 7.66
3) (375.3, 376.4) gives 0.26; 8.72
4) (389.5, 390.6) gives 0.18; 9.66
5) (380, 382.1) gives 0.14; 9.81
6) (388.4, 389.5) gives 0.20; 9.42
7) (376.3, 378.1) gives 0.03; 10.9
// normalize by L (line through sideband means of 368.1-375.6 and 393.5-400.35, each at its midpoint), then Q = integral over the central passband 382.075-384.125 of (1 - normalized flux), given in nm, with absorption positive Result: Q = 0.99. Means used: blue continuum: 8.65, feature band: 4.94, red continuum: 10.6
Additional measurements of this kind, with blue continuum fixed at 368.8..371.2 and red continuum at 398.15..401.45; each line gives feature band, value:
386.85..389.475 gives 0.983 nm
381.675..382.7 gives 0.549 nm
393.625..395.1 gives 0.613 nm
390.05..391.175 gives 0.269 nm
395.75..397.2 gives 0.879 nm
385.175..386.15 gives 0.491 nm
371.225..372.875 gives 0.342 nm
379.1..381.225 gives 0.263 nm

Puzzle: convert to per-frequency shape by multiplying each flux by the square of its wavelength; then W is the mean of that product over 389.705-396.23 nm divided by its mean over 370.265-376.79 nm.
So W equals 1.32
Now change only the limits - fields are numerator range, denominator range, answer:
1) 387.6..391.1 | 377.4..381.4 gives 0.89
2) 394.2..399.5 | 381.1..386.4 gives 1.69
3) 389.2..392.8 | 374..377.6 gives 1.35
